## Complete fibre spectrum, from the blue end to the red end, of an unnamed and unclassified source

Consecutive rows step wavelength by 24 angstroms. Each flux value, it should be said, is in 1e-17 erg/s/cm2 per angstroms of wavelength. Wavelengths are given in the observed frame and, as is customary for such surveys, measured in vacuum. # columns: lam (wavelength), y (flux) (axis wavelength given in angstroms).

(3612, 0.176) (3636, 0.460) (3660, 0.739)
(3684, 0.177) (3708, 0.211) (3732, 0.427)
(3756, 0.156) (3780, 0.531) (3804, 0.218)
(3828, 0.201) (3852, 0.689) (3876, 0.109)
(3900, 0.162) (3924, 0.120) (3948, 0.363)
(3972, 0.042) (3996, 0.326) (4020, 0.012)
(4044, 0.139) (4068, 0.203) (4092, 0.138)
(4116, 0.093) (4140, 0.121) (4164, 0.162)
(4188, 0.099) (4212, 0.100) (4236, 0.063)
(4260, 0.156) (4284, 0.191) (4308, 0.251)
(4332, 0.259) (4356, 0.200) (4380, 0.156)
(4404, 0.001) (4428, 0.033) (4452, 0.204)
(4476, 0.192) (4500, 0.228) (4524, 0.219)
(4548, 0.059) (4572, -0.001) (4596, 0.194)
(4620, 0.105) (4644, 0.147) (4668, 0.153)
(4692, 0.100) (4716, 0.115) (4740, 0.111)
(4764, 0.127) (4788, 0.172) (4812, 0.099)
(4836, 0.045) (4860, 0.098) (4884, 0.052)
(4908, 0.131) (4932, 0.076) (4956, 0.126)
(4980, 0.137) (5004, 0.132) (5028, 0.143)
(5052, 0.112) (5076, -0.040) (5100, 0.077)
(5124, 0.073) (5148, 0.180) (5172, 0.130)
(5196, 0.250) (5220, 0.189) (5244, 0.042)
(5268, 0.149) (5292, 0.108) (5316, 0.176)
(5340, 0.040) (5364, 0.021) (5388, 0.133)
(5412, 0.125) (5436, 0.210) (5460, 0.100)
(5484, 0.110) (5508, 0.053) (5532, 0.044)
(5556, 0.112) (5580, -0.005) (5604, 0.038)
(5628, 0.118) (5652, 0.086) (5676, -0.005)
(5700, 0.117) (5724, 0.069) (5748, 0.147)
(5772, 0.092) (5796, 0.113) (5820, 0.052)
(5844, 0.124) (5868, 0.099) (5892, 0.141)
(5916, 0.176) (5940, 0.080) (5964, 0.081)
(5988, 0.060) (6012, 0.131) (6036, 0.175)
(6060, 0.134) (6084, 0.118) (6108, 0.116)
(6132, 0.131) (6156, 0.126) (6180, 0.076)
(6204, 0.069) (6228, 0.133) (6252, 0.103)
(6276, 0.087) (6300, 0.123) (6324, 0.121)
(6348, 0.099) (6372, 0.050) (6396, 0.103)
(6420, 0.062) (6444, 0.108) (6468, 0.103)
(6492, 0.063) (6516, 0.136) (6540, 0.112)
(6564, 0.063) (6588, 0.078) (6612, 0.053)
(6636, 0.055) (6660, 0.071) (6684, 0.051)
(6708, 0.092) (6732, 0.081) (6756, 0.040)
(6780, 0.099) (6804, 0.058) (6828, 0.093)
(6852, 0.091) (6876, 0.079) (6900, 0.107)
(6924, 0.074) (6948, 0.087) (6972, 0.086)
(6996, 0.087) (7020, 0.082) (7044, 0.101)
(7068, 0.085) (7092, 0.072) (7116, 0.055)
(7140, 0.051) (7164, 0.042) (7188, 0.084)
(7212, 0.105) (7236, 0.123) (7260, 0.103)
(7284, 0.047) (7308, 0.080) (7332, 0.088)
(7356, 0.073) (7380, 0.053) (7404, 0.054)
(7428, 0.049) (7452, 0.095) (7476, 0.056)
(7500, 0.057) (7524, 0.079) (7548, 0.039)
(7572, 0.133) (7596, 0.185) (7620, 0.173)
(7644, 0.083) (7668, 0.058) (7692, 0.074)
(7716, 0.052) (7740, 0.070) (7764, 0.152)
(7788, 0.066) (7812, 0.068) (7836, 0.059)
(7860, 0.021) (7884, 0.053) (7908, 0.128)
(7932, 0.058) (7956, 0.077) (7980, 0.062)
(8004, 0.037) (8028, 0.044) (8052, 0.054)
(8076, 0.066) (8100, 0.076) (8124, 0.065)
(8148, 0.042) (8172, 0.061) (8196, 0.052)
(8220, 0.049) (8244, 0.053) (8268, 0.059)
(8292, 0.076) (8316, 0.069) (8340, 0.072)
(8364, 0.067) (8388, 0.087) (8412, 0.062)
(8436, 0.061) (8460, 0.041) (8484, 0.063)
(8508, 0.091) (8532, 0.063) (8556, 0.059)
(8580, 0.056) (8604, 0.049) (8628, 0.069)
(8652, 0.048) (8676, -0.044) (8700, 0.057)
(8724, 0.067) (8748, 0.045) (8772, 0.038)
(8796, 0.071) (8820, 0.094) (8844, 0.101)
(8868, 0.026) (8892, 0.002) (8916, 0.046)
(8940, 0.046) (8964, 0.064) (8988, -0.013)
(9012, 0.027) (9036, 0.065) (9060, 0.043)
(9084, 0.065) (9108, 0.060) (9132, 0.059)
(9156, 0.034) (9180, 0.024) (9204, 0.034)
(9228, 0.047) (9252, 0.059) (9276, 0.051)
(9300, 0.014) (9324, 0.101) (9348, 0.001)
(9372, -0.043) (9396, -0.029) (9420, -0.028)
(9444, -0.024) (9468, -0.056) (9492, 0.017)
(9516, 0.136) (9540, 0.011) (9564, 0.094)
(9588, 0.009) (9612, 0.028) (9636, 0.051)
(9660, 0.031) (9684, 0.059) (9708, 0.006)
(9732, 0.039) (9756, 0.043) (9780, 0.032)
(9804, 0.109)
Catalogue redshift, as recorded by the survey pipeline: 0.32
